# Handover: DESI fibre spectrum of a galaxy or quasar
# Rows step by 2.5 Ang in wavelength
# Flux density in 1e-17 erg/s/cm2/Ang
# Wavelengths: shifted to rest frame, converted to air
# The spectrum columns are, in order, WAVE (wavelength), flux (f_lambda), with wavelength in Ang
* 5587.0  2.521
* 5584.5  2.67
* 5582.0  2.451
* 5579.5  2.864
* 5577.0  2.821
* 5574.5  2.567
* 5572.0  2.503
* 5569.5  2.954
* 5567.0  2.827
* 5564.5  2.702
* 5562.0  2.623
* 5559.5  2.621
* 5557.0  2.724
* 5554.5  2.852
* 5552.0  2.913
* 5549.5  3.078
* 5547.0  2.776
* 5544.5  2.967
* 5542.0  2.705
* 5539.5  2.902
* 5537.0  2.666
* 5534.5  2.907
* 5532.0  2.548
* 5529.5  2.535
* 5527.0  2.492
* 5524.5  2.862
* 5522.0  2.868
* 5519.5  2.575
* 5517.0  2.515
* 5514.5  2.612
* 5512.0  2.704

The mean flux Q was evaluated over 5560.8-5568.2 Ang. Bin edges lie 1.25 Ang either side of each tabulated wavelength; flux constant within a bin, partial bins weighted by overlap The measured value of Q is 2.72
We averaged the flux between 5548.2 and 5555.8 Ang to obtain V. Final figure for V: 2.95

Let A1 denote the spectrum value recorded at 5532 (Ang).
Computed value 2.548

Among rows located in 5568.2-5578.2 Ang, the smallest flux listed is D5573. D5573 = 2.503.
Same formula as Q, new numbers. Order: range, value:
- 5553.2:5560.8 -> 2.73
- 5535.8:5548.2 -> 2.8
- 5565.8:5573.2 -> 2.76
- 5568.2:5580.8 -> 2.74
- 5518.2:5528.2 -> 2.7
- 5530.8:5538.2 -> 2.71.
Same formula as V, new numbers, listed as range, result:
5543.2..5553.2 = 2.93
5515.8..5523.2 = 2.65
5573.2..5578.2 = 2.69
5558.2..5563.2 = 2.62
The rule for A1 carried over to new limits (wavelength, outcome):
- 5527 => 2.492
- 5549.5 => 3.078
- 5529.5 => 2.535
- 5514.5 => 2.612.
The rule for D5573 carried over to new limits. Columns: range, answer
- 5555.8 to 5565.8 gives 2.621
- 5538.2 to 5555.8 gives 2.705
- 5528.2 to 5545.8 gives 2.535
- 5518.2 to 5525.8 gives 2.575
